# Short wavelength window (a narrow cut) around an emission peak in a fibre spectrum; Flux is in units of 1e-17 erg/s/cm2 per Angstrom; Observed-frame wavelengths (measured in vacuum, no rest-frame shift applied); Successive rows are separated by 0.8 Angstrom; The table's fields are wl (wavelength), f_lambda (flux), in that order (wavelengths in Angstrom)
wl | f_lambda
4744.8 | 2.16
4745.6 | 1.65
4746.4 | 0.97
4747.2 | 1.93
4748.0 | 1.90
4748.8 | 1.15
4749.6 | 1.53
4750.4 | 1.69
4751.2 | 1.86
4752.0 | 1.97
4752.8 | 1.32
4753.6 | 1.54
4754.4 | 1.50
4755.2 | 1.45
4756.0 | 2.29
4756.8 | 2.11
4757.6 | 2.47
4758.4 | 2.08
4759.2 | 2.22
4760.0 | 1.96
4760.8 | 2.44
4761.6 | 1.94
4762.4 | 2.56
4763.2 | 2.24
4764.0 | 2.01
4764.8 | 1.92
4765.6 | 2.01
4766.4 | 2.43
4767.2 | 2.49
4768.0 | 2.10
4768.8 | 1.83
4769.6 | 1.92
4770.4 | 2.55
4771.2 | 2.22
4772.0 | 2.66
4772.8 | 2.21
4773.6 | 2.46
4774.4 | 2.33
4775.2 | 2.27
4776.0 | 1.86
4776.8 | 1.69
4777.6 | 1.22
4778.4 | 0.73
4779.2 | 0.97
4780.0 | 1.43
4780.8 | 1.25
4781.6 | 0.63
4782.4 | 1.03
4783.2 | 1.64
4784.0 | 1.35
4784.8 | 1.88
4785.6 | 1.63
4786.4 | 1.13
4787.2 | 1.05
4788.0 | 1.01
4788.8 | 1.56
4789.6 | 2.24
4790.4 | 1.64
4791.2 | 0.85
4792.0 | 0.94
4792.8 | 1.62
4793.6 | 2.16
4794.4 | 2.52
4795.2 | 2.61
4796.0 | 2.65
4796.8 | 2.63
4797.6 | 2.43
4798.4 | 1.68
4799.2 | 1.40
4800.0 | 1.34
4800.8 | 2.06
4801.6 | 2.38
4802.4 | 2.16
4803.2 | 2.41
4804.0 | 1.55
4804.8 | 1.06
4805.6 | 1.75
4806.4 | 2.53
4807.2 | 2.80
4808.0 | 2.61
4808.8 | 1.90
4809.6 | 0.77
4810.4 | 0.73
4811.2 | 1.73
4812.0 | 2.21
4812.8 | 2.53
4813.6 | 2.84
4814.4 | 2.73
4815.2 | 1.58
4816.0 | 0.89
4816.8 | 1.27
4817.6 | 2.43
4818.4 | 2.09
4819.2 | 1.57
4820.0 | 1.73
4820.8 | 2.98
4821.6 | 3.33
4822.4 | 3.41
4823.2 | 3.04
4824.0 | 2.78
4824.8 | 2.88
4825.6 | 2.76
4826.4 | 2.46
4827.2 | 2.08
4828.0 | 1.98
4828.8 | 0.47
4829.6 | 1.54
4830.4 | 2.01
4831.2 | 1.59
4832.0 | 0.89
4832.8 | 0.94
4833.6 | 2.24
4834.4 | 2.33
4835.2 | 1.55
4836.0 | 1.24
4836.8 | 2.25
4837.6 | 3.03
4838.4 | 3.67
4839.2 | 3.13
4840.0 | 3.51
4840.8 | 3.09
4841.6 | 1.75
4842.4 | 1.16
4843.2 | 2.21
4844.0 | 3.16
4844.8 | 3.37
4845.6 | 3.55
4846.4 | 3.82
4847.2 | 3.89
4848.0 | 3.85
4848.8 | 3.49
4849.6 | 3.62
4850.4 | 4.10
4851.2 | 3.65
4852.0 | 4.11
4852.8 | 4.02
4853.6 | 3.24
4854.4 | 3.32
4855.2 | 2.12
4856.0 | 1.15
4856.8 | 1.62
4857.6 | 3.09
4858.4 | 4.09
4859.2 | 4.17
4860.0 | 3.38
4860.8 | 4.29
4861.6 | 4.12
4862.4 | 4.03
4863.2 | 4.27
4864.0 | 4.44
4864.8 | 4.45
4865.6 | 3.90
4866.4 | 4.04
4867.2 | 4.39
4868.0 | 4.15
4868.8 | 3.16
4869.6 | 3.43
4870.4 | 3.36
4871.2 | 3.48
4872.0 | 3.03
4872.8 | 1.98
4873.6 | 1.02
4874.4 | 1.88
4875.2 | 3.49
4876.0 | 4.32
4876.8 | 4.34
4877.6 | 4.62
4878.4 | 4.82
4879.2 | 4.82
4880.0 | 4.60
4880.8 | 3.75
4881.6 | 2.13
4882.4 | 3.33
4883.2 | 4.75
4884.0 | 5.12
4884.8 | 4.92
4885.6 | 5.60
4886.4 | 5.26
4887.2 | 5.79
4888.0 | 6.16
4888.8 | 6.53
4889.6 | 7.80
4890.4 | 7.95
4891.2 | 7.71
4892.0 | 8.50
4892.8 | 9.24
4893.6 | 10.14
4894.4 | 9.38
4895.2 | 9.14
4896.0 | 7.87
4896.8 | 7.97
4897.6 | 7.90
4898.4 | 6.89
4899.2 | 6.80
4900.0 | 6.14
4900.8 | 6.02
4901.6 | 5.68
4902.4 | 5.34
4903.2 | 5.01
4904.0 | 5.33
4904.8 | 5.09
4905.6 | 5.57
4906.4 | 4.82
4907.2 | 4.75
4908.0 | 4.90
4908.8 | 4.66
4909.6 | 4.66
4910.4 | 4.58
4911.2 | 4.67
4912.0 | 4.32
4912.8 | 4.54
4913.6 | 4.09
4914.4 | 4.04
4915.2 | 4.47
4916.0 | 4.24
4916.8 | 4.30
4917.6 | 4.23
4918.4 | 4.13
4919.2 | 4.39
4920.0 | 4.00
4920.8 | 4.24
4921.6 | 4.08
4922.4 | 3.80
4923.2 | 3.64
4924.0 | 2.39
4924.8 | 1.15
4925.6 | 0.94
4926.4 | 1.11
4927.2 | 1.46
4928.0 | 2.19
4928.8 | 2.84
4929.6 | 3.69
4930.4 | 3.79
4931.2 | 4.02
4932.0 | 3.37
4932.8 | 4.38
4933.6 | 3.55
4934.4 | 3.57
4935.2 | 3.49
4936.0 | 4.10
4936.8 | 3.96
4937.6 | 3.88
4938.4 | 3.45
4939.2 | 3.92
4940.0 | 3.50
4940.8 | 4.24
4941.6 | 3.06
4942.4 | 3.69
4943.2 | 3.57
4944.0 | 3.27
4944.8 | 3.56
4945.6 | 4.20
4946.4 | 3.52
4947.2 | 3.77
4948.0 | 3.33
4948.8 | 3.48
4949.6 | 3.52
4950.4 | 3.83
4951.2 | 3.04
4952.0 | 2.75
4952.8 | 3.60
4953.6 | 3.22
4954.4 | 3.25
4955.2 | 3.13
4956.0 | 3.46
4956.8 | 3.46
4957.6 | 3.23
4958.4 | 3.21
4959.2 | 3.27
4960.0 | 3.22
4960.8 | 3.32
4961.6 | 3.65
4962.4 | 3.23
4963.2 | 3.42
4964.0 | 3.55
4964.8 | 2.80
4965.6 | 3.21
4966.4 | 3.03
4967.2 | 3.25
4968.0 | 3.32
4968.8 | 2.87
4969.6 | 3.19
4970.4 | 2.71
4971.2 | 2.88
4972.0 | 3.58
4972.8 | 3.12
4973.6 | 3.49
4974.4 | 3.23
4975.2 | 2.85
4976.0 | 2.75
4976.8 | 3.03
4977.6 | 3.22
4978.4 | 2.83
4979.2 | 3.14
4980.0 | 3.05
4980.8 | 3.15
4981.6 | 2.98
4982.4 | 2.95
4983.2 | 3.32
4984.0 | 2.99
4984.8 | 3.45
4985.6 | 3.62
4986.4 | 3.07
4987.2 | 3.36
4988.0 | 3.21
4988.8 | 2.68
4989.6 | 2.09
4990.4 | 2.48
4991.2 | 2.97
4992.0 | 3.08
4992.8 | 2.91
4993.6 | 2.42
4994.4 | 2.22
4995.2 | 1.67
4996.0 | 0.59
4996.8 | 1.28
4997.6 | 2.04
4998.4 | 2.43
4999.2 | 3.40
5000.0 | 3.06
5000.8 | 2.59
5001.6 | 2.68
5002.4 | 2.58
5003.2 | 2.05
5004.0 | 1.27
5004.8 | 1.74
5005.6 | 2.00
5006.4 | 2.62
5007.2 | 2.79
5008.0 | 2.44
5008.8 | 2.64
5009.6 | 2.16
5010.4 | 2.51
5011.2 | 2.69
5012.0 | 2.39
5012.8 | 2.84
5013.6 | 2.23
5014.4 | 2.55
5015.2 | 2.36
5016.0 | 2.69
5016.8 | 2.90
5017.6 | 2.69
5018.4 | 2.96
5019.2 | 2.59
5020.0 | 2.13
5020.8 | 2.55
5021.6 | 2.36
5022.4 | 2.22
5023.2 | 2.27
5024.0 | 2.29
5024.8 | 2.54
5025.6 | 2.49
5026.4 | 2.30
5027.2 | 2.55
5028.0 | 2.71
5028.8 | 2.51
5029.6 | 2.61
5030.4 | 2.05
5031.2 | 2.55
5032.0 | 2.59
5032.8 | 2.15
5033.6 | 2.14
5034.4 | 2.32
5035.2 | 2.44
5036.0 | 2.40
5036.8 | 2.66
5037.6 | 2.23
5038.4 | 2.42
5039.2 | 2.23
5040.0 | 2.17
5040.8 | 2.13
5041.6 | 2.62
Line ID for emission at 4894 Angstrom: Lyman alpha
